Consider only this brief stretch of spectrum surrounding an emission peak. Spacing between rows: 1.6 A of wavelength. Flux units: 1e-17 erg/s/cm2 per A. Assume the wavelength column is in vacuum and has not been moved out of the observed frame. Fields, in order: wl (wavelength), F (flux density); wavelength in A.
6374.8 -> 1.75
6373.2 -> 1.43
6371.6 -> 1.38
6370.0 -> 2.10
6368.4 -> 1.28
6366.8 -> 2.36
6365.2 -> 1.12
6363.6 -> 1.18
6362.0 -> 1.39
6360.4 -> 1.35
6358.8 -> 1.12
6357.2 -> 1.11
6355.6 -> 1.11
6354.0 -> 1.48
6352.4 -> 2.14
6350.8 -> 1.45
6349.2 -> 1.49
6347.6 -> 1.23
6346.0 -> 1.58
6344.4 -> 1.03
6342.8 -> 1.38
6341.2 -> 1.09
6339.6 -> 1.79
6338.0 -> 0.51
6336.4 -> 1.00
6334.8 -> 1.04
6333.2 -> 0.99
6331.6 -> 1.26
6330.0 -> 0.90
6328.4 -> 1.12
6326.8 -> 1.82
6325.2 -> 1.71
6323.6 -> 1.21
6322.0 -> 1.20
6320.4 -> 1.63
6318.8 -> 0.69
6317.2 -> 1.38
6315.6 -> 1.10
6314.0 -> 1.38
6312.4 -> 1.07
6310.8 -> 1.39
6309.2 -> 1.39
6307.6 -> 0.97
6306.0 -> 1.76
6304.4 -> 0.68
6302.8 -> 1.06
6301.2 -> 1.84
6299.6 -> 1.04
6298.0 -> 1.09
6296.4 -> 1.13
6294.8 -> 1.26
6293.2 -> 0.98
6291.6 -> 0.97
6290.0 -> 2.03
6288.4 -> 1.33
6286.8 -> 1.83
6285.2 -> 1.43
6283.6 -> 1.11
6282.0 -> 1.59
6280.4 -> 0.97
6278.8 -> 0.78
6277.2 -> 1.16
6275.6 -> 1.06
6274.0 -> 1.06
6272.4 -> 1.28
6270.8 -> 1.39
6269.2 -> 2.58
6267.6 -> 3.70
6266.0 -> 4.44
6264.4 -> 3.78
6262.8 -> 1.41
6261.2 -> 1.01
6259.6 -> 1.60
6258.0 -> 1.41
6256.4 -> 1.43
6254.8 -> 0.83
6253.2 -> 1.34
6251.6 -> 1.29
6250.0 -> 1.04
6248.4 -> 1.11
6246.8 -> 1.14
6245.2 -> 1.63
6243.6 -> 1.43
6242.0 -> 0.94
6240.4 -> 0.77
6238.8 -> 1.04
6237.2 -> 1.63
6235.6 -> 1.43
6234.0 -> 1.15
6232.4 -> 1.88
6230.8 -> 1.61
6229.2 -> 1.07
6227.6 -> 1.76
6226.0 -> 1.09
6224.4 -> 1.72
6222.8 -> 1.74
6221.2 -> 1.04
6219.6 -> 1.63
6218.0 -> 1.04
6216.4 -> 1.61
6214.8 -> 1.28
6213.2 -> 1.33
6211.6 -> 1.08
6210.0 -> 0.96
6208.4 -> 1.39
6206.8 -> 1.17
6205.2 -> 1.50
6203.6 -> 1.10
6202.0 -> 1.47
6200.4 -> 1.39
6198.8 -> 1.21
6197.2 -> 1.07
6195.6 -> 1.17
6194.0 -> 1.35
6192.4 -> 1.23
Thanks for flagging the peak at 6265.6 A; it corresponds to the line Hbeta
